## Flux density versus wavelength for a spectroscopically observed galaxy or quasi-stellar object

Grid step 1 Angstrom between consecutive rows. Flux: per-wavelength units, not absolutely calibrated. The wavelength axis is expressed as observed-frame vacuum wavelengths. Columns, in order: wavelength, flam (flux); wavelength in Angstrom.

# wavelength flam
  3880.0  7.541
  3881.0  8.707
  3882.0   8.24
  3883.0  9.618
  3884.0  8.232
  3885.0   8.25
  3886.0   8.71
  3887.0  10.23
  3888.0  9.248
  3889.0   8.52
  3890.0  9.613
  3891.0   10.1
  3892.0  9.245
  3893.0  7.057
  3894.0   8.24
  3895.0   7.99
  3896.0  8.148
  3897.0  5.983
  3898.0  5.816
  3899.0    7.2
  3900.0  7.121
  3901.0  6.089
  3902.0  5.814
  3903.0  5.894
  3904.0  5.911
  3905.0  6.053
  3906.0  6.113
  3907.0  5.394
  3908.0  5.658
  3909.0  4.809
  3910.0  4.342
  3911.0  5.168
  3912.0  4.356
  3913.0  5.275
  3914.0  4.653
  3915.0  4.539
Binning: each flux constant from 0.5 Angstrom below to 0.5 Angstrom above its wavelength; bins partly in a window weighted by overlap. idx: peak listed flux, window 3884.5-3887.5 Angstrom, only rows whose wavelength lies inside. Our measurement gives 10.23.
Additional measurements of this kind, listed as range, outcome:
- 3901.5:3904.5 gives 5.911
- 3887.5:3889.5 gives 9.248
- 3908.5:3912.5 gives 5.168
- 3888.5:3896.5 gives 10.1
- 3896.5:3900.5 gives 7.2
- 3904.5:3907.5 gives 6.113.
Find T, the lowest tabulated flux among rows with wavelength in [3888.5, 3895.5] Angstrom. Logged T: 7.057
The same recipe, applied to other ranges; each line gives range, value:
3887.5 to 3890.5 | 8.52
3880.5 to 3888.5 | 8.232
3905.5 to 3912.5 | 4.342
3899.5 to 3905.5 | 5.814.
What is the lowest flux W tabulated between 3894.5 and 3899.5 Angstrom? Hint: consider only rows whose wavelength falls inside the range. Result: 5.816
